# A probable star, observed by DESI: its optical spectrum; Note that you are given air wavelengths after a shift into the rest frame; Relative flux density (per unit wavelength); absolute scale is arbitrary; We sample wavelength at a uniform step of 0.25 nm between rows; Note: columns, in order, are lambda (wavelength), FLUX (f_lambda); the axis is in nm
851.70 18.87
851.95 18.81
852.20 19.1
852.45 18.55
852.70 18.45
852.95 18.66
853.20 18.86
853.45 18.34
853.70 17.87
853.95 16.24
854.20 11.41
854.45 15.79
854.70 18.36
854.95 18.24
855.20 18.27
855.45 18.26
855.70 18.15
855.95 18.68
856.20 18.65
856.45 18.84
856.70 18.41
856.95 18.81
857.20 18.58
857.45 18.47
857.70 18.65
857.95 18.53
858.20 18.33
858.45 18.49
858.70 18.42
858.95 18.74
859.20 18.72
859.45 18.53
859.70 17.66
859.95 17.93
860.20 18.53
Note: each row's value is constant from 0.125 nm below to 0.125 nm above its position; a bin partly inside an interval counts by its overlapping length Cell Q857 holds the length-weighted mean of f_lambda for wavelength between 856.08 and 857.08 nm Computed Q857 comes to 18.7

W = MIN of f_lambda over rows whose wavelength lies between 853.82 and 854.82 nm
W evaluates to 11.41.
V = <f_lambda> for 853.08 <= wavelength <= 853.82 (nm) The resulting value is 18.4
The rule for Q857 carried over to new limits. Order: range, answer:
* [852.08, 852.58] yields 18.8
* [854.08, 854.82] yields 15.2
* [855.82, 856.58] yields 18.7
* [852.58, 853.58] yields 18.6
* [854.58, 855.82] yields 18.3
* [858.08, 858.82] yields 18.4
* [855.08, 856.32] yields 18.4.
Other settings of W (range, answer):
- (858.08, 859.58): 18.33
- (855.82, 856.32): 18.65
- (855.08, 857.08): 18.15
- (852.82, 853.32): 18.66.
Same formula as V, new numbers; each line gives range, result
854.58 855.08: 18.3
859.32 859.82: 18.1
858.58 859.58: 18.6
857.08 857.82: 18.6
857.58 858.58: 18.5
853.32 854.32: 16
